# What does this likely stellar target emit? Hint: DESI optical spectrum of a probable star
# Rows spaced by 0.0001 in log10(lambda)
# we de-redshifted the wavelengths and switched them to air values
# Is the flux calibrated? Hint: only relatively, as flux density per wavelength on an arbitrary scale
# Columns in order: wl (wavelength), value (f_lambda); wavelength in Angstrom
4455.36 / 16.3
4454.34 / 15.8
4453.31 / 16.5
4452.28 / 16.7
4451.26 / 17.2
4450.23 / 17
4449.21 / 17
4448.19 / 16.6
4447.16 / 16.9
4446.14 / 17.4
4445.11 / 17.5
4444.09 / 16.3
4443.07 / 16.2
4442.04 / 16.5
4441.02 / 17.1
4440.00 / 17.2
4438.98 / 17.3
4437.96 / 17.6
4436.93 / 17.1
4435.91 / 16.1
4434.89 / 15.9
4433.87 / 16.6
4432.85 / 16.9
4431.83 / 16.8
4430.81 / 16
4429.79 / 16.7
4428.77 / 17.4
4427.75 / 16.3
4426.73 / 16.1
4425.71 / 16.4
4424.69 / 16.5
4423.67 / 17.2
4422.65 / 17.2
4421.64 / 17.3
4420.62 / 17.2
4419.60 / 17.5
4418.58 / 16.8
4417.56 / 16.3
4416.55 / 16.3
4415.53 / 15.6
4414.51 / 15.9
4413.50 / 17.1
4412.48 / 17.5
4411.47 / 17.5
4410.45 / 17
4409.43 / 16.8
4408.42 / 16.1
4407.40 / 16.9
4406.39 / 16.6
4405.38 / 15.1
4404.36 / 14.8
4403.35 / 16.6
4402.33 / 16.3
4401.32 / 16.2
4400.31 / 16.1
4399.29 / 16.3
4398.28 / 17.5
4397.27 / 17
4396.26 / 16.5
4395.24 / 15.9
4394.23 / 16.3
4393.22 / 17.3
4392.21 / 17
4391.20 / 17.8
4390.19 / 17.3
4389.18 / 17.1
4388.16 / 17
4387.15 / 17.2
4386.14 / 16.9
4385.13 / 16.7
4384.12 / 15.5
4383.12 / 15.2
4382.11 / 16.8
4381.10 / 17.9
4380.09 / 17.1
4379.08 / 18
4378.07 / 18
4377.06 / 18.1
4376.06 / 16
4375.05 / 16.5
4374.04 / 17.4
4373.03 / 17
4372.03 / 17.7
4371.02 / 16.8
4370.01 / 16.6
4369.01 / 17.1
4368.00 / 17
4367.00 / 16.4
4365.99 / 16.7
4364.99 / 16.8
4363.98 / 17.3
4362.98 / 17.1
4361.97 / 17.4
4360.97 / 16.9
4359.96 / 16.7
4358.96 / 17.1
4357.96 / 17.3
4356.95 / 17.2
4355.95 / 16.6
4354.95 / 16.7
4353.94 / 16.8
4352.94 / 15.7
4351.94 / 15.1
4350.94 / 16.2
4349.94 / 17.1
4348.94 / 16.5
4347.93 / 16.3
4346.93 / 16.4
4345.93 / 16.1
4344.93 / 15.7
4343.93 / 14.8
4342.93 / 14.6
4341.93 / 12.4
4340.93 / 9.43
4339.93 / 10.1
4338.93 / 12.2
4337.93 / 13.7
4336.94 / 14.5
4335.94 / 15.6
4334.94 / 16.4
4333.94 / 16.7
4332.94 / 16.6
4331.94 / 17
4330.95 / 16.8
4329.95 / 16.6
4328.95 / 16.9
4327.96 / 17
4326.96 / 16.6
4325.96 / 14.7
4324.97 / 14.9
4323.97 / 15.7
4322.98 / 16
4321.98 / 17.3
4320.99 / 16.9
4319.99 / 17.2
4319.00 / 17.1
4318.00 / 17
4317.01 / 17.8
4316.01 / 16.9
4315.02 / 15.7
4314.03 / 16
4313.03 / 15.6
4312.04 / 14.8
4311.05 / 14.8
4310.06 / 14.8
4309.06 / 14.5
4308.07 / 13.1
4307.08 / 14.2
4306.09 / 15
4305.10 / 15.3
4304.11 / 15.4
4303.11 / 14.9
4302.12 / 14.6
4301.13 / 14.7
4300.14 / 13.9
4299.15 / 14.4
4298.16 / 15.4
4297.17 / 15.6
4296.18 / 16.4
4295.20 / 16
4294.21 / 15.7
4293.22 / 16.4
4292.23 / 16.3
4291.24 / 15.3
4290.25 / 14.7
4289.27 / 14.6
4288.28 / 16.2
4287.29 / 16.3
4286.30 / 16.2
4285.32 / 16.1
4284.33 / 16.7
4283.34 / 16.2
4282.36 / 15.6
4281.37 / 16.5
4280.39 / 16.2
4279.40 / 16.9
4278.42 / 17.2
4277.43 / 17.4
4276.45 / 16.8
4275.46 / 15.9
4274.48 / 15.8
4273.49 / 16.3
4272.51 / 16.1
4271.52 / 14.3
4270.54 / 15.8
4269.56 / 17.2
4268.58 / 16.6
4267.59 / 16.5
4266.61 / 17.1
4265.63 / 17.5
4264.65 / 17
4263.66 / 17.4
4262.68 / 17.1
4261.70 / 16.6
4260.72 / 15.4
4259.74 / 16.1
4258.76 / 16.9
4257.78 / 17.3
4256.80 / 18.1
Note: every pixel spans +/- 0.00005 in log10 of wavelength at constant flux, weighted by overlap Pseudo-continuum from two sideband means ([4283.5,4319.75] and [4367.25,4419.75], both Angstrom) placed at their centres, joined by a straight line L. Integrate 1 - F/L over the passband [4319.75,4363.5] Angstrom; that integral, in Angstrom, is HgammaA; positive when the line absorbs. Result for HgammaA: 0.7 Angstrom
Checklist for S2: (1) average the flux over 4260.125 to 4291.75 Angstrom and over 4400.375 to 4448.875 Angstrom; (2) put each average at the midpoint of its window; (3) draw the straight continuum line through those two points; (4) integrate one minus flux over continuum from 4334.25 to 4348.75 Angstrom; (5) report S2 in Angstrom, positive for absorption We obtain 1.95 Angstrom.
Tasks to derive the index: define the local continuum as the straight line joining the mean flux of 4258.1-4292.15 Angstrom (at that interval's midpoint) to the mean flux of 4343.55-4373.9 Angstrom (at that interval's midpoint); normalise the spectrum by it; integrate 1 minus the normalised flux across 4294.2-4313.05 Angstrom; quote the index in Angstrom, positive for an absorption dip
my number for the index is 1.7 Angstrom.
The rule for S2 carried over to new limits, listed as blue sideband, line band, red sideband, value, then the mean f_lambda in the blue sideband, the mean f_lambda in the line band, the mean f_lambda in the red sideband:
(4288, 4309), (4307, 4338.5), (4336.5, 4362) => -1.5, 15.1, 15.9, 15.3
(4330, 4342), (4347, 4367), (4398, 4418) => -2.2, 14.4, 16.7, 16.4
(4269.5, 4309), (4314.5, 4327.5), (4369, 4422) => -0.4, 15.7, 16.4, 16.8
